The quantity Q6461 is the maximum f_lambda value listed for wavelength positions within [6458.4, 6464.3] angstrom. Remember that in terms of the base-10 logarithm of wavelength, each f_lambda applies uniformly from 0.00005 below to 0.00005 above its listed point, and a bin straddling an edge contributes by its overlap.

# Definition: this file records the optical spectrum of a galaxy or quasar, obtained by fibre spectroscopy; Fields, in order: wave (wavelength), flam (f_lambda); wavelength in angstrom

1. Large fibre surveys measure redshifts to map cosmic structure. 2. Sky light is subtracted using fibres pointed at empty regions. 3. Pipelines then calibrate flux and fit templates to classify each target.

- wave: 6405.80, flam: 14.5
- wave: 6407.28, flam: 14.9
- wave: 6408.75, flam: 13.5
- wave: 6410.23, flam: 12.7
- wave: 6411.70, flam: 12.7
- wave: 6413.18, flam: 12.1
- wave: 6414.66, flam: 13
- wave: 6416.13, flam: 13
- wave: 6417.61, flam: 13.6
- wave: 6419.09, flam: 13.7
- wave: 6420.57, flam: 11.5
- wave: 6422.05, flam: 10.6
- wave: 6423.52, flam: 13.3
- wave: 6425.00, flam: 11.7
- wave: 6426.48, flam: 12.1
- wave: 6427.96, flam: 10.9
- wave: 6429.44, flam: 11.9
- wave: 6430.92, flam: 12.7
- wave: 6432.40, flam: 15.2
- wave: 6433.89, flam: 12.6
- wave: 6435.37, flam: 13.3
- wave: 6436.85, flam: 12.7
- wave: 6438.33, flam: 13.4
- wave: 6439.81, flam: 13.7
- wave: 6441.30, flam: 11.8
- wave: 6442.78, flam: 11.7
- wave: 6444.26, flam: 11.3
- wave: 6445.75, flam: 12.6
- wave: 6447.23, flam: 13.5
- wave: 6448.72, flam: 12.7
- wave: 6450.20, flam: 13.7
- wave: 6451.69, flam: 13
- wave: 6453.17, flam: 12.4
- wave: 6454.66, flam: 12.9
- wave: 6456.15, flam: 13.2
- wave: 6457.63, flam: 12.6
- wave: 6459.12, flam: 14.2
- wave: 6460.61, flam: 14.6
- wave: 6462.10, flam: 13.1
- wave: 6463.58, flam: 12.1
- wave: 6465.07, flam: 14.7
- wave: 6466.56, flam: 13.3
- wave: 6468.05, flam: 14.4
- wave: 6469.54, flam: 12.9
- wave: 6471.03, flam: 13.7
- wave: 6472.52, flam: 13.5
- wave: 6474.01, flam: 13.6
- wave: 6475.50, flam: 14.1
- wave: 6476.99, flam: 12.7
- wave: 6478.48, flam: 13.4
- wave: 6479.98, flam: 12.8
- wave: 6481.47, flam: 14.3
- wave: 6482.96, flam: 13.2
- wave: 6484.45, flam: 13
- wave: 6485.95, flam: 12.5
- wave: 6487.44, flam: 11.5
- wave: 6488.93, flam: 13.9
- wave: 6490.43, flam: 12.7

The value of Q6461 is 14.6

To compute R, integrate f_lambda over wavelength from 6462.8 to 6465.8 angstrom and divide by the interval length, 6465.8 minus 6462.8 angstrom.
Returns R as 13.4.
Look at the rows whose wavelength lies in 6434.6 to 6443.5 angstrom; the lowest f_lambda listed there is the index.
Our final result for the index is 11.7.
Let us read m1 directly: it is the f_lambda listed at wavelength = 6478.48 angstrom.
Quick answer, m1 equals 13.4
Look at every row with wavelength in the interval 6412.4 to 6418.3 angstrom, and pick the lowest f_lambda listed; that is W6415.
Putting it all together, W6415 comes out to 12.1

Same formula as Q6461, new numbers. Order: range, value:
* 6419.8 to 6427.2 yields 13.3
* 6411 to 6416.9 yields 13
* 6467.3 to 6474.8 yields 14.4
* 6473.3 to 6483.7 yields 14.3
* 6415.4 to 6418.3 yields 13.6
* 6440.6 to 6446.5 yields 12.6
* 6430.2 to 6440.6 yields 15.2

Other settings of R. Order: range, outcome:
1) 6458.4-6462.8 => 14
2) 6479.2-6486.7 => 13.2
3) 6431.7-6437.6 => 13.4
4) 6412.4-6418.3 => 12.9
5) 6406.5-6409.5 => 14.2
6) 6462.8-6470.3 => 13.5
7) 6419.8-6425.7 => 11.8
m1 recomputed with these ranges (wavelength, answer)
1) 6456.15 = 13.2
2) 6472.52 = 13.5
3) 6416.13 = 13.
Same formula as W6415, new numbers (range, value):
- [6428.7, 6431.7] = 11.9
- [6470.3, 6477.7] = 12.7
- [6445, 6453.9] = 12.4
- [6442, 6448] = 11.3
